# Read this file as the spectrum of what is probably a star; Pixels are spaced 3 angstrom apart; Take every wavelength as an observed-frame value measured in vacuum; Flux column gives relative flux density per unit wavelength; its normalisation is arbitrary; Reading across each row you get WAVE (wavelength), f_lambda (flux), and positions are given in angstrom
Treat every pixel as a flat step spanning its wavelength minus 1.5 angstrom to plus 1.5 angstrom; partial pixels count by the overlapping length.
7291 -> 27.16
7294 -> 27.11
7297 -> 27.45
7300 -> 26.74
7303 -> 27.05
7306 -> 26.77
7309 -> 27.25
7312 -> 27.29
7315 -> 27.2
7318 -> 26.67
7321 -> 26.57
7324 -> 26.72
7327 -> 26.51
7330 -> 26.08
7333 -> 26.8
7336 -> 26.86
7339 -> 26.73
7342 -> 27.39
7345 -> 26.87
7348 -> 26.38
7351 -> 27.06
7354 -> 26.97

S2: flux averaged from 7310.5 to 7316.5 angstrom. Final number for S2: 27.2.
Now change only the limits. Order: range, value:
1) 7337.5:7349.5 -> 26.8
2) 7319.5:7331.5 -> 26.5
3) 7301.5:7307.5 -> 26.9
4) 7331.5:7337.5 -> 26.8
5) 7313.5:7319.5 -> 26.9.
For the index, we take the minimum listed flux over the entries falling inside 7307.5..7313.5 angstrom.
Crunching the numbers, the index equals 27.25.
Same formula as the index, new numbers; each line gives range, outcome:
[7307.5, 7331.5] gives 26.08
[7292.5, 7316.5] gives 26.74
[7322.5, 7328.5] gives 26.51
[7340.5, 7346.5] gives 26.87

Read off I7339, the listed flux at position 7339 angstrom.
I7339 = 26.73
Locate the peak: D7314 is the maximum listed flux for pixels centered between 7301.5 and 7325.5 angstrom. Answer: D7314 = 27.29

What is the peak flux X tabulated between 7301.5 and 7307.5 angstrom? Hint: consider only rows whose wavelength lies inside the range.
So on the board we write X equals 27.05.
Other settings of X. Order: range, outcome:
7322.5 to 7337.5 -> 26.86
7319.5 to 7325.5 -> 26.72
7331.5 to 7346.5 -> 27.39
